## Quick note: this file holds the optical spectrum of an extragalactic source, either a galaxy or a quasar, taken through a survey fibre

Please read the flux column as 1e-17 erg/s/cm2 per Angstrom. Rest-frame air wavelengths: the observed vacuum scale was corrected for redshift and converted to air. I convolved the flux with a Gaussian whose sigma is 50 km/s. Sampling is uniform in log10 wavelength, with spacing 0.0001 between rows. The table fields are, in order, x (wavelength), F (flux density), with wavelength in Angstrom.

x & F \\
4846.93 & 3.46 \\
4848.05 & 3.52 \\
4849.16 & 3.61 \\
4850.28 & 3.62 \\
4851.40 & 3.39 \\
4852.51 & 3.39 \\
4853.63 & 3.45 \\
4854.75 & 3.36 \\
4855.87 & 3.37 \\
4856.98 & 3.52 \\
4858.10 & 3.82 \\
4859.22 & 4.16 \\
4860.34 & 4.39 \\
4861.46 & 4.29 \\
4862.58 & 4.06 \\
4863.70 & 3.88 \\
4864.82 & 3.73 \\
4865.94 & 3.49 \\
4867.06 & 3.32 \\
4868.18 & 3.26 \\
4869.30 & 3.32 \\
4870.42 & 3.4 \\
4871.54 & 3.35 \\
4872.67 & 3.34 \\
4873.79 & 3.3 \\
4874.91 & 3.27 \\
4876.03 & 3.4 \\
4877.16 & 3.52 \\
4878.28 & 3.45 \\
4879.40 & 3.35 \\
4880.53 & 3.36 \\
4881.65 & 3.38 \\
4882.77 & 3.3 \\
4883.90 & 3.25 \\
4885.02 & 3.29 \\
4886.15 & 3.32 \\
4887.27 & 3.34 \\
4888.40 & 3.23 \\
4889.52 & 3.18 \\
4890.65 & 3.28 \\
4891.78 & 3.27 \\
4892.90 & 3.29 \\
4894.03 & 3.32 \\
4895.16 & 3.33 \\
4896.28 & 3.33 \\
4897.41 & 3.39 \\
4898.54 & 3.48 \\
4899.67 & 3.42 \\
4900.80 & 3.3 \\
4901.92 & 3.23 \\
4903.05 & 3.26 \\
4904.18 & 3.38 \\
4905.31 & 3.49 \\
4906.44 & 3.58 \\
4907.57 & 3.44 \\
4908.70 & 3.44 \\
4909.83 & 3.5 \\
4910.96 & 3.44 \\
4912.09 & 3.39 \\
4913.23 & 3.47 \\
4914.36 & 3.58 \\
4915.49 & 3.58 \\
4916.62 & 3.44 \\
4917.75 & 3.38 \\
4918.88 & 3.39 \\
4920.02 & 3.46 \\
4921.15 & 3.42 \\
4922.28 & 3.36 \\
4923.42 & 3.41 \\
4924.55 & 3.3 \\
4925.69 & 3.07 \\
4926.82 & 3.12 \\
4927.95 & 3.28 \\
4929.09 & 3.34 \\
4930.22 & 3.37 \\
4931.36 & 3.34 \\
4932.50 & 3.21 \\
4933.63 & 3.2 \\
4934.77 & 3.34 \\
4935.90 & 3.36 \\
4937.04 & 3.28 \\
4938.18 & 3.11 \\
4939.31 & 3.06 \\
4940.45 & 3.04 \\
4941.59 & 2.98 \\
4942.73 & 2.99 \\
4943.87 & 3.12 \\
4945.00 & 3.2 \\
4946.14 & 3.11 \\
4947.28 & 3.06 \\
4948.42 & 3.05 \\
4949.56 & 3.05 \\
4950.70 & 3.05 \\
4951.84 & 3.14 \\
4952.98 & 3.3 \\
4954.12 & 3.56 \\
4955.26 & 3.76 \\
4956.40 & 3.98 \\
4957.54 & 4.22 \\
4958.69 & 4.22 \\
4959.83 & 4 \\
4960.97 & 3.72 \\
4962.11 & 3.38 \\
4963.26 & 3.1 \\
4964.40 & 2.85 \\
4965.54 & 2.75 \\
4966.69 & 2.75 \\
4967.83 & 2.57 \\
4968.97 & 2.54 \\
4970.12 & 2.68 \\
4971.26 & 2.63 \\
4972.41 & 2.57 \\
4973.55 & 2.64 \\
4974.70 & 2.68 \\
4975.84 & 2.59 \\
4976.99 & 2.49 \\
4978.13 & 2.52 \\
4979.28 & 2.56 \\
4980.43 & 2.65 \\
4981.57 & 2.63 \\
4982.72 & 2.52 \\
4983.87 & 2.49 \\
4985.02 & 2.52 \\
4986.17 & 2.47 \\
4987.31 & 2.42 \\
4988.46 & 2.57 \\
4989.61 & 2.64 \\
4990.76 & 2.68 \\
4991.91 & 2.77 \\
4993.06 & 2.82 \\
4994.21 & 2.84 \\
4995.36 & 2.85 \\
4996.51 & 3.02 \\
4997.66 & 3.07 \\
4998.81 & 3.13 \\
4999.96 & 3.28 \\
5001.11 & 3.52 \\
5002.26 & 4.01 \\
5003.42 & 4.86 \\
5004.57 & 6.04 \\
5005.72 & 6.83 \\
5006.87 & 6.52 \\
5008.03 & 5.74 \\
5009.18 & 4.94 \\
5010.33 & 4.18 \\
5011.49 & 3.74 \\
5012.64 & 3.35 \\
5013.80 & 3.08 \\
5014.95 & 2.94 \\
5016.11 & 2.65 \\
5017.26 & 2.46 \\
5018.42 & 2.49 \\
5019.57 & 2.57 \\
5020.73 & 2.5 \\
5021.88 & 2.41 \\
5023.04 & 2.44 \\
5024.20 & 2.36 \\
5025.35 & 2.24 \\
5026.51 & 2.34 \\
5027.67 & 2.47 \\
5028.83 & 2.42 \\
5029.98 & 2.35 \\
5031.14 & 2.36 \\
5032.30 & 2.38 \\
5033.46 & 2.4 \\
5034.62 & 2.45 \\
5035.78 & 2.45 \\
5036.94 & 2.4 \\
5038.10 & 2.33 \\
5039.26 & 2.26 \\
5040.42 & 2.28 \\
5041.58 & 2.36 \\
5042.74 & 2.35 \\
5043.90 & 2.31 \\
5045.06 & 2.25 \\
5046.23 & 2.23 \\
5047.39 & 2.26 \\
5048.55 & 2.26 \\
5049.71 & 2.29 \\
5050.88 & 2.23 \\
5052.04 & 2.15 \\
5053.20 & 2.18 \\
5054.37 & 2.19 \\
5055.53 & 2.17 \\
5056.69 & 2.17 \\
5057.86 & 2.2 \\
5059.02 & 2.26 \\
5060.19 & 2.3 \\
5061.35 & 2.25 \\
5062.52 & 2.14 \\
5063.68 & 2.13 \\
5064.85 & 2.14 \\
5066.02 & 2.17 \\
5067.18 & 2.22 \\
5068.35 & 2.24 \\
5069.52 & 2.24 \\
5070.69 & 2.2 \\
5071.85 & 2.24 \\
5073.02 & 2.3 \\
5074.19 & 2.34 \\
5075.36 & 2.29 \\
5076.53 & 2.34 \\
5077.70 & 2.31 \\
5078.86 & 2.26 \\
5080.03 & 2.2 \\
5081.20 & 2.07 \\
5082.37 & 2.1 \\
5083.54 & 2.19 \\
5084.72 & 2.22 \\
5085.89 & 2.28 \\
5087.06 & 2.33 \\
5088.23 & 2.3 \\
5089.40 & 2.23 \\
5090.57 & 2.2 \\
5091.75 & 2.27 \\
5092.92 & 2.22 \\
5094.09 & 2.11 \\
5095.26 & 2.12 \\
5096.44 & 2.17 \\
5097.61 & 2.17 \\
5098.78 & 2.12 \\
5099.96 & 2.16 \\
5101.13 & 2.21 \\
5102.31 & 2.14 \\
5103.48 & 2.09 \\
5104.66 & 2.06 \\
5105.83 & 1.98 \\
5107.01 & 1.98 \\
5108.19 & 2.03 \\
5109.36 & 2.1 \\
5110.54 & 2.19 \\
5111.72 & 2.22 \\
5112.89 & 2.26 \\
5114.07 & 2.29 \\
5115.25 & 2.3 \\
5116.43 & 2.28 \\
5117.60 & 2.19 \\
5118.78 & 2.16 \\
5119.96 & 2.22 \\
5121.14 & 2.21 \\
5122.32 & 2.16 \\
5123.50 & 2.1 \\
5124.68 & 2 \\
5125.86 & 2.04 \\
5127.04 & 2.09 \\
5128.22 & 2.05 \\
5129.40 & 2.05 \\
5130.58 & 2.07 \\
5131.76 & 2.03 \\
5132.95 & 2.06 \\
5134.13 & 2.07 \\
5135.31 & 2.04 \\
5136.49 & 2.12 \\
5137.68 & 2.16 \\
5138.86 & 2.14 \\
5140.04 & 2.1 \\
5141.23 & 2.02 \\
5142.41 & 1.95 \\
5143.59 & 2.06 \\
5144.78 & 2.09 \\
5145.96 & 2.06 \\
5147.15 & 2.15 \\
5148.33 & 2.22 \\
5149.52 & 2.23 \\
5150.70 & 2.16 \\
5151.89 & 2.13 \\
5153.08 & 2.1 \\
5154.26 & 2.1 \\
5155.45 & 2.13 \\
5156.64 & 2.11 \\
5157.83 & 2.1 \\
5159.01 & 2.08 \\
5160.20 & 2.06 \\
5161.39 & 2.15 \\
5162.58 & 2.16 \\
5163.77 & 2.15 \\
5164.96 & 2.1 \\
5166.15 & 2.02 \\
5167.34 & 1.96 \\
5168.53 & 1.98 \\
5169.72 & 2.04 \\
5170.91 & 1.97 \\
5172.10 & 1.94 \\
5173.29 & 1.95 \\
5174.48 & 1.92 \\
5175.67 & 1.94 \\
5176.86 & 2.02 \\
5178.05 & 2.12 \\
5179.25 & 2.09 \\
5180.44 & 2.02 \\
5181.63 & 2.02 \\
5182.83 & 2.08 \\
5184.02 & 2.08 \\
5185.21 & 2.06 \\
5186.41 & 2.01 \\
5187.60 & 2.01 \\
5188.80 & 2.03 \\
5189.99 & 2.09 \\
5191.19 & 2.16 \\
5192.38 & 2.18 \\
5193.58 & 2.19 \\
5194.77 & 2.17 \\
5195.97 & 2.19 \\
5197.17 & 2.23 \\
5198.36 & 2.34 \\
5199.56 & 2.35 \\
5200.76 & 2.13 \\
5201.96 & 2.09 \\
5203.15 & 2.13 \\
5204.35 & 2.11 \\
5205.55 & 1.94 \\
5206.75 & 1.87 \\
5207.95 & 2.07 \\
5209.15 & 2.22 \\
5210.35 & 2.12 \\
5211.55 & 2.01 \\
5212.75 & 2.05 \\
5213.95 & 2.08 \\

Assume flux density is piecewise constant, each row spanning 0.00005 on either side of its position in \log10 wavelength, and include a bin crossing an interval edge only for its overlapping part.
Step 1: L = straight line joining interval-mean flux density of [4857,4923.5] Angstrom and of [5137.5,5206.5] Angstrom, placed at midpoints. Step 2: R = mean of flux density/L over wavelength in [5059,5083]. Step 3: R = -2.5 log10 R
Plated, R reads 0.16 mag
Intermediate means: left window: 3.45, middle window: 2.23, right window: 2.09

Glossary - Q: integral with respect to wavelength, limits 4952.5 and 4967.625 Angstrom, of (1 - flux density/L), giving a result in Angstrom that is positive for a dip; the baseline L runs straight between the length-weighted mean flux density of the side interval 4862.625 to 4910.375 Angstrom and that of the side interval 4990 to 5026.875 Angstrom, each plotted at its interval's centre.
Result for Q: -0.2 Angstrom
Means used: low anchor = 3.38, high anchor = 3.46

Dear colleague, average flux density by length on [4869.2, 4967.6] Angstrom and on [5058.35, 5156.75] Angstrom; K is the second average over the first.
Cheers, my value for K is 0.65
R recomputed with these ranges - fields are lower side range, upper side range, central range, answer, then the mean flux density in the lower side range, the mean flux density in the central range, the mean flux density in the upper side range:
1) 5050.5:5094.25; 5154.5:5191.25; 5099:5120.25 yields 0.000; 2.22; 2.16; 2.05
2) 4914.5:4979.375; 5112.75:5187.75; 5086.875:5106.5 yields 0.101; 3.18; 2.17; 2.09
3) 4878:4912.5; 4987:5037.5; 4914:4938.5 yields -0.008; 3.35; 3.33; 3.18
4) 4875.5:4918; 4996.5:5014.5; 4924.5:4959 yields 0.153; 3.38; 3.29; 4.36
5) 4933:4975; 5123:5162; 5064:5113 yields 0.099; 3.17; 2.19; 2.09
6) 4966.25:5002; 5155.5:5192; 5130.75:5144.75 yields 0.056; 2.73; 2.07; 2.05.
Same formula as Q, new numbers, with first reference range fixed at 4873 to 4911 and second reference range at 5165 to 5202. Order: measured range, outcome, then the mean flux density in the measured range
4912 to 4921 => -0.6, 3.46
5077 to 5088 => 1.3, 2.22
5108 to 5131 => 2.0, 2.15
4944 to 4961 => -2.2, 3.48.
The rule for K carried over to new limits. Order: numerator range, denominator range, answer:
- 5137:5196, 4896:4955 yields 0.63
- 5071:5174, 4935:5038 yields 0.69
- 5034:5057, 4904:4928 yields 0.67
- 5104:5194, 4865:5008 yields 0.64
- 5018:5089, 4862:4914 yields 0.67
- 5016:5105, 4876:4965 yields 0.68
